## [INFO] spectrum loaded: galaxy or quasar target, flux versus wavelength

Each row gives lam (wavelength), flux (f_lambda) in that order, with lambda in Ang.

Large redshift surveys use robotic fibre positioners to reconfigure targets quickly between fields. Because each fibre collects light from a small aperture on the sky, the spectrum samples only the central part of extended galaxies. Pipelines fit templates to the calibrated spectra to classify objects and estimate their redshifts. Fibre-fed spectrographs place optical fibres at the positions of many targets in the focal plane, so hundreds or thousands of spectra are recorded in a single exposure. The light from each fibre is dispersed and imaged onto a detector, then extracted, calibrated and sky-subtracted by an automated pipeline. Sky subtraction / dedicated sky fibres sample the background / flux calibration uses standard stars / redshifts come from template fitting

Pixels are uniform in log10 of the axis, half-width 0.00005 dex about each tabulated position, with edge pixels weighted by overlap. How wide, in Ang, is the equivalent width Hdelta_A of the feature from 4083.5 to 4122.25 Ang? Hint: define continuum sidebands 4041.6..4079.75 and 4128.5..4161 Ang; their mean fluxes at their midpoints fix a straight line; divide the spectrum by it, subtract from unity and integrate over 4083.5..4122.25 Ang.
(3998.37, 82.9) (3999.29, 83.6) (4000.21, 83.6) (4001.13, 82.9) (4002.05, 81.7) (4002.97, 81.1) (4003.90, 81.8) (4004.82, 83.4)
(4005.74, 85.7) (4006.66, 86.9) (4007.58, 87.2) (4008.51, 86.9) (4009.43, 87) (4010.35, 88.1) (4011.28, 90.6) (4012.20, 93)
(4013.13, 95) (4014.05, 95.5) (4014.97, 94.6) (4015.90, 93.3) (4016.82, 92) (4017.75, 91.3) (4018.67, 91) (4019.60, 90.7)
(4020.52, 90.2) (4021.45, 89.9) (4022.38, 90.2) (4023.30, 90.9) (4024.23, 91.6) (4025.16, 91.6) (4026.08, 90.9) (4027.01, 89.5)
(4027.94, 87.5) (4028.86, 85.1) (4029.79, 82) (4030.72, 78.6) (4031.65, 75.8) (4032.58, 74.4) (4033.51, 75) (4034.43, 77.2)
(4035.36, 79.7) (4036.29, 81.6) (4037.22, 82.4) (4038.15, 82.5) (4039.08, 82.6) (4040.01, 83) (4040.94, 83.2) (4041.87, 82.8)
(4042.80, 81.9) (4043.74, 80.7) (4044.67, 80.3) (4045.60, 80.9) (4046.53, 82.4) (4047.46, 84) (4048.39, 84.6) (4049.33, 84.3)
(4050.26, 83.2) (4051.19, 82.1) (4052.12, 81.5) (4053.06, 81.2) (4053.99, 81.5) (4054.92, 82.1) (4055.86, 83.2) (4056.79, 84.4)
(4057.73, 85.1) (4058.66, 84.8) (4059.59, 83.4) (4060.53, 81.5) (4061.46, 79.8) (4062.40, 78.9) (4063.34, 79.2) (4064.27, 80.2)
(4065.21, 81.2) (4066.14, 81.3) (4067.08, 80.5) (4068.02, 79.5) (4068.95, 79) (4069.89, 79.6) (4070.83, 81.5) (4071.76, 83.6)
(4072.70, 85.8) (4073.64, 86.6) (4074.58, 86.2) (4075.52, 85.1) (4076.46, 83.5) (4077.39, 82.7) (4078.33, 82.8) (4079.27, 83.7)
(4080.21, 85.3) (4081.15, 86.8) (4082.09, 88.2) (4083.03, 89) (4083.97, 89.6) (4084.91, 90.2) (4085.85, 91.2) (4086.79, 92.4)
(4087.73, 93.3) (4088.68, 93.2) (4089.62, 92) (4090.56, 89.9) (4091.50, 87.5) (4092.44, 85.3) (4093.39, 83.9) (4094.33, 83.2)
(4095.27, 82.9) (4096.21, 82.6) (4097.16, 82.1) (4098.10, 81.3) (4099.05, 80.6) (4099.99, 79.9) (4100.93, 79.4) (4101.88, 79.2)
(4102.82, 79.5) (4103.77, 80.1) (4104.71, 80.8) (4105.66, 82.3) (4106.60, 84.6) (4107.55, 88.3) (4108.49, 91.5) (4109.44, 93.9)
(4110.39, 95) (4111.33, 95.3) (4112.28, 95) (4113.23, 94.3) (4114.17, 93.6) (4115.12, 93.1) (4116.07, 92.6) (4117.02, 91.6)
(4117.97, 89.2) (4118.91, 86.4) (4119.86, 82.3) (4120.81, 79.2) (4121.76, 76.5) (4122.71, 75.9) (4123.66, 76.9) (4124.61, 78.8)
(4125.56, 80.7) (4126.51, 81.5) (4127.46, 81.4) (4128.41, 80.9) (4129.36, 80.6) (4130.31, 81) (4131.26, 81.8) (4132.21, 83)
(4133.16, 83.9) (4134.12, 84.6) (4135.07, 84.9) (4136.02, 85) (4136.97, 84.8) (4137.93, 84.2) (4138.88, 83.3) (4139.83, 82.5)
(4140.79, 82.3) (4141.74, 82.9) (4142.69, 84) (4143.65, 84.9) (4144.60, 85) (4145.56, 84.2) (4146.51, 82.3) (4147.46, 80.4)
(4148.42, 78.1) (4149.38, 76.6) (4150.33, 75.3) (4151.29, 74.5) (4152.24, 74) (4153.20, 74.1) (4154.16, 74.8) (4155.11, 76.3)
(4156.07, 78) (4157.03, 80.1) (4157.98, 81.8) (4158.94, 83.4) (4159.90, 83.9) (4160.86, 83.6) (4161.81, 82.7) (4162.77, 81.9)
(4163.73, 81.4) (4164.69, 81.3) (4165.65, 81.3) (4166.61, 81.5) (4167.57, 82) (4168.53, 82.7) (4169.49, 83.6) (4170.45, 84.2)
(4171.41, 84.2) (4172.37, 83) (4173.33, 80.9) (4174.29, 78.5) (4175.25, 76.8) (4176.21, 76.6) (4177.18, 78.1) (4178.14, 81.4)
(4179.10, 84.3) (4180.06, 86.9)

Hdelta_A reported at -2.5 Ang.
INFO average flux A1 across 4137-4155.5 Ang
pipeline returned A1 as 80.1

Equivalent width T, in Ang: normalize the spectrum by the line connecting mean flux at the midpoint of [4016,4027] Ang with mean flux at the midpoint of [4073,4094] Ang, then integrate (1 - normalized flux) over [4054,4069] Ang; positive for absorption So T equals 1.2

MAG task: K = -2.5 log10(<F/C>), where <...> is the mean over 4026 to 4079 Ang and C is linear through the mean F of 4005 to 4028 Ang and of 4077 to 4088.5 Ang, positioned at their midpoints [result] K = 0.09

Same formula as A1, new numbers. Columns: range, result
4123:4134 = 81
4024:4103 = 83.5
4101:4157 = 83.2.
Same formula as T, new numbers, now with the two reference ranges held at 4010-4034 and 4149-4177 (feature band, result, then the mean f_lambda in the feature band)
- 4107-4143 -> -1.35 Ang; 85.3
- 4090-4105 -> 0.25 Ang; 82.5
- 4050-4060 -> 0.40 Ang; 83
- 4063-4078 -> 0.57 Ang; 82.3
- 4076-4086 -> -0.19 Ang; 86.6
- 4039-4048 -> 0.51 Ang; 82.2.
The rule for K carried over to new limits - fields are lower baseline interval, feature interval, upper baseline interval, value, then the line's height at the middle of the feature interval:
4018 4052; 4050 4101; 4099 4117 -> 0.02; 86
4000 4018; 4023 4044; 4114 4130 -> 0.05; 87.1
